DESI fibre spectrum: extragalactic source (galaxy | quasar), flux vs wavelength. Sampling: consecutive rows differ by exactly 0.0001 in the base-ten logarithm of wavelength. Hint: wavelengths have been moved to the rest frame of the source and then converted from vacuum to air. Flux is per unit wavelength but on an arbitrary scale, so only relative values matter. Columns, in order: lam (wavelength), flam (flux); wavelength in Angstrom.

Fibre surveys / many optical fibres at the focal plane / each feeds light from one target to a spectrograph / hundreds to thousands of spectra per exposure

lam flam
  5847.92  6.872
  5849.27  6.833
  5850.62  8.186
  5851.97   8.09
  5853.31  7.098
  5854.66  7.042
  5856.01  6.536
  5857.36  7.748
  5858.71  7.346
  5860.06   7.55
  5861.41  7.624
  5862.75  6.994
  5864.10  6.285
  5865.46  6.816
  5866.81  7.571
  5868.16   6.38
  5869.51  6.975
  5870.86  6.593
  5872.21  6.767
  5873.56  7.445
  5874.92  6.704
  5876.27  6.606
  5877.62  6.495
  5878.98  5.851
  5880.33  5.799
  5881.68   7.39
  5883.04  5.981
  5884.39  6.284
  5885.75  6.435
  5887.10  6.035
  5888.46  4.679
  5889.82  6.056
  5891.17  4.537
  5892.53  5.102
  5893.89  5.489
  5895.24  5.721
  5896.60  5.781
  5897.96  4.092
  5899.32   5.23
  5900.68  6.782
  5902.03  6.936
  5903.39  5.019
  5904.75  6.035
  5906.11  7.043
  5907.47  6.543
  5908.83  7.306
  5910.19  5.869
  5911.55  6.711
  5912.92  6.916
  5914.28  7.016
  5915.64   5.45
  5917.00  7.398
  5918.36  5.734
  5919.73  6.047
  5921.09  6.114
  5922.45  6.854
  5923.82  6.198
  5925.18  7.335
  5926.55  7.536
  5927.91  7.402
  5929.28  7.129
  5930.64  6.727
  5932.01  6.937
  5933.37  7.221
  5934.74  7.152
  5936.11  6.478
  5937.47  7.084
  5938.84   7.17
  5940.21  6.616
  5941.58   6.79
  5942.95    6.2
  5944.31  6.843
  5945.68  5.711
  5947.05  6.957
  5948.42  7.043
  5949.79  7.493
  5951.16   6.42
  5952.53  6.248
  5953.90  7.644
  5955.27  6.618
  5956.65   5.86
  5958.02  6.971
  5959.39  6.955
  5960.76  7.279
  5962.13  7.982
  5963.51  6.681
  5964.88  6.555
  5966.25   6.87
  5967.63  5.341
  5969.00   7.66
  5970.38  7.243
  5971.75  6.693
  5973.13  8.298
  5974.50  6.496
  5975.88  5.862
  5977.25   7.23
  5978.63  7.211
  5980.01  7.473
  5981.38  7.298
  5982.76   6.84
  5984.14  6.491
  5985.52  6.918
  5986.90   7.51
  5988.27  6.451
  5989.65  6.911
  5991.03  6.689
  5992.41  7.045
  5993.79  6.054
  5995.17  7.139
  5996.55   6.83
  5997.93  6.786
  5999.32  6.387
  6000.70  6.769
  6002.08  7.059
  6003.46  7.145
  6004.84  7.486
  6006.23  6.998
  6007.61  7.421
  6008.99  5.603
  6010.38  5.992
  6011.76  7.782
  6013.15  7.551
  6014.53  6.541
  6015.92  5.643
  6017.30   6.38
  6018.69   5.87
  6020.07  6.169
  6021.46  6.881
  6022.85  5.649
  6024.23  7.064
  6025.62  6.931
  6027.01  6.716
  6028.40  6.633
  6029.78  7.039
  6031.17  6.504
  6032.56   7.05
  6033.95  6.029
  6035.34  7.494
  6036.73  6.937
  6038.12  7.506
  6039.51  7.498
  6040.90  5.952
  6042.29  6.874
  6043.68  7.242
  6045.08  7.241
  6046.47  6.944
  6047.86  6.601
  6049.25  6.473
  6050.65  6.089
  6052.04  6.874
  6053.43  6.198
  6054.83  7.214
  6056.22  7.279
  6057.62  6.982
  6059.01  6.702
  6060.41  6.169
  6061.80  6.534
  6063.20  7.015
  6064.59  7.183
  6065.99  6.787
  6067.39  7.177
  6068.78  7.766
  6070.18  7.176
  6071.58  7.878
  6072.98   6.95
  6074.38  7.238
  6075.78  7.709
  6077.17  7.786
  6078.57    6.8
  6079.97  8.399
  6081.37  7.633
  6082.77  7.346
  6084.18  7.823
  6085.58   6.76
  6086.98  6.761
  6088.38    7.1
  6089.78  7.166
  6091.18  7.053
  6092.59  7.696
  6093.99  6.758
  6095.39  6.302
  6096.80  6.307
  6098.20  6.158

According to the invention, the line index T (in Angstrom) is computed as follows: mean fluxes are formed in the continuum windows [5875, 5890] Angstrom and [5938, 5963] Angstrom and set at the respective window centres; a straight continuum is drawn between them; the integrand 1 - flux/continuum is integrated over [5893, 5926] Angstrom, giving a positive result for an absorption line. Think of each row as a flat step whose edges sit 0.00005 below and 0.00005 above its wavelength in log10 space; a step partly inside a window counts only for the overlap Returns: 1.0 Angstrom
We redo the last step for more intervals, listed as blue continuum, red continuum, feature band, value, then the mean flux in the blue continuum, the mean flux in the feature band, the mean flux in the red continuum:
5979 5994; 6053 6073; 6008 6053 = 1.86 Angstrom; 6.91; 6.68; 7.01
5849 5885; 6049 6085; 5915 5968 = 1.88 Angstrom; 6.93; 6.75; 7.13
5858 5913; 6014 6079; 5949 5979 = -1.41 Angstrom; 6.33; 6.89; 6.84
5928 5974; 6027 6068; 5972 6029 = 0.59 Angstrom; 6.88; 6.78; 6.83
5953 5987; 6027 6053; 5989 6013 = 0.16 Angstrom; 6.94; 6.84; 6.82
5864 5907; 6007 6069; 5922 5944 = -2.04 Angstrom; 6.15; 6.93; 6.75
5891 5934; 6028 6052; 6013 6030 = 0.67 Angstrom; 6.34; 6.5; 6.83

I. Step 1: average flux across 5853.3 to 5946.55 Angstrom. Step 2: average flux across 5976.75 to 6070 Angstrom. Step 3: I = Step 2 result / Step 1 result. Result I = 1.05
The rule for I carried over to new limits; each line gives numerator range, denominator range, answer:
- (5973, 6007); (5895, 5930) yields 1.08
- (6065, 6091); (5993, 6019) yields 1.09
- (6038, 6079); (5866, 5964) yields 1.07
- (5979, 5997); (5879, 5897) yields 1.19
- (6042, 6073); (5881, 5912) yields 1.16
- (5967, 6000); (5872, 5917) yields 1.12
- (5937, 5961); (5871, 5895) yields 1.11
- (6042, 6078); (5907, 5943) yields 1.04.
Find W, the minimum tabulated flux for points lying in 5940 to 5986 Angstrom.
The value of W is 5.341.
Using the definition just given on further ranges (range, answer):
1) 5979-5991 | 6.451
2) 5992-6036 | 5.603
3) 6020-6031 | 5.649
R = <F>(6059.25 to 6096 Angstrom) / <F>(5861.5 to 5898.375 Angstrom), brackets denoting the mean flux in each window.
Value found 1.16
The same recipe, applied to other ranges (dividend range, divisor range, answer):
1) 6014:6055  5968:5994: 0.96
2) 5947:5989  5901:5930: 1.05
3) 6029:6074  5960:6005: 1.00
